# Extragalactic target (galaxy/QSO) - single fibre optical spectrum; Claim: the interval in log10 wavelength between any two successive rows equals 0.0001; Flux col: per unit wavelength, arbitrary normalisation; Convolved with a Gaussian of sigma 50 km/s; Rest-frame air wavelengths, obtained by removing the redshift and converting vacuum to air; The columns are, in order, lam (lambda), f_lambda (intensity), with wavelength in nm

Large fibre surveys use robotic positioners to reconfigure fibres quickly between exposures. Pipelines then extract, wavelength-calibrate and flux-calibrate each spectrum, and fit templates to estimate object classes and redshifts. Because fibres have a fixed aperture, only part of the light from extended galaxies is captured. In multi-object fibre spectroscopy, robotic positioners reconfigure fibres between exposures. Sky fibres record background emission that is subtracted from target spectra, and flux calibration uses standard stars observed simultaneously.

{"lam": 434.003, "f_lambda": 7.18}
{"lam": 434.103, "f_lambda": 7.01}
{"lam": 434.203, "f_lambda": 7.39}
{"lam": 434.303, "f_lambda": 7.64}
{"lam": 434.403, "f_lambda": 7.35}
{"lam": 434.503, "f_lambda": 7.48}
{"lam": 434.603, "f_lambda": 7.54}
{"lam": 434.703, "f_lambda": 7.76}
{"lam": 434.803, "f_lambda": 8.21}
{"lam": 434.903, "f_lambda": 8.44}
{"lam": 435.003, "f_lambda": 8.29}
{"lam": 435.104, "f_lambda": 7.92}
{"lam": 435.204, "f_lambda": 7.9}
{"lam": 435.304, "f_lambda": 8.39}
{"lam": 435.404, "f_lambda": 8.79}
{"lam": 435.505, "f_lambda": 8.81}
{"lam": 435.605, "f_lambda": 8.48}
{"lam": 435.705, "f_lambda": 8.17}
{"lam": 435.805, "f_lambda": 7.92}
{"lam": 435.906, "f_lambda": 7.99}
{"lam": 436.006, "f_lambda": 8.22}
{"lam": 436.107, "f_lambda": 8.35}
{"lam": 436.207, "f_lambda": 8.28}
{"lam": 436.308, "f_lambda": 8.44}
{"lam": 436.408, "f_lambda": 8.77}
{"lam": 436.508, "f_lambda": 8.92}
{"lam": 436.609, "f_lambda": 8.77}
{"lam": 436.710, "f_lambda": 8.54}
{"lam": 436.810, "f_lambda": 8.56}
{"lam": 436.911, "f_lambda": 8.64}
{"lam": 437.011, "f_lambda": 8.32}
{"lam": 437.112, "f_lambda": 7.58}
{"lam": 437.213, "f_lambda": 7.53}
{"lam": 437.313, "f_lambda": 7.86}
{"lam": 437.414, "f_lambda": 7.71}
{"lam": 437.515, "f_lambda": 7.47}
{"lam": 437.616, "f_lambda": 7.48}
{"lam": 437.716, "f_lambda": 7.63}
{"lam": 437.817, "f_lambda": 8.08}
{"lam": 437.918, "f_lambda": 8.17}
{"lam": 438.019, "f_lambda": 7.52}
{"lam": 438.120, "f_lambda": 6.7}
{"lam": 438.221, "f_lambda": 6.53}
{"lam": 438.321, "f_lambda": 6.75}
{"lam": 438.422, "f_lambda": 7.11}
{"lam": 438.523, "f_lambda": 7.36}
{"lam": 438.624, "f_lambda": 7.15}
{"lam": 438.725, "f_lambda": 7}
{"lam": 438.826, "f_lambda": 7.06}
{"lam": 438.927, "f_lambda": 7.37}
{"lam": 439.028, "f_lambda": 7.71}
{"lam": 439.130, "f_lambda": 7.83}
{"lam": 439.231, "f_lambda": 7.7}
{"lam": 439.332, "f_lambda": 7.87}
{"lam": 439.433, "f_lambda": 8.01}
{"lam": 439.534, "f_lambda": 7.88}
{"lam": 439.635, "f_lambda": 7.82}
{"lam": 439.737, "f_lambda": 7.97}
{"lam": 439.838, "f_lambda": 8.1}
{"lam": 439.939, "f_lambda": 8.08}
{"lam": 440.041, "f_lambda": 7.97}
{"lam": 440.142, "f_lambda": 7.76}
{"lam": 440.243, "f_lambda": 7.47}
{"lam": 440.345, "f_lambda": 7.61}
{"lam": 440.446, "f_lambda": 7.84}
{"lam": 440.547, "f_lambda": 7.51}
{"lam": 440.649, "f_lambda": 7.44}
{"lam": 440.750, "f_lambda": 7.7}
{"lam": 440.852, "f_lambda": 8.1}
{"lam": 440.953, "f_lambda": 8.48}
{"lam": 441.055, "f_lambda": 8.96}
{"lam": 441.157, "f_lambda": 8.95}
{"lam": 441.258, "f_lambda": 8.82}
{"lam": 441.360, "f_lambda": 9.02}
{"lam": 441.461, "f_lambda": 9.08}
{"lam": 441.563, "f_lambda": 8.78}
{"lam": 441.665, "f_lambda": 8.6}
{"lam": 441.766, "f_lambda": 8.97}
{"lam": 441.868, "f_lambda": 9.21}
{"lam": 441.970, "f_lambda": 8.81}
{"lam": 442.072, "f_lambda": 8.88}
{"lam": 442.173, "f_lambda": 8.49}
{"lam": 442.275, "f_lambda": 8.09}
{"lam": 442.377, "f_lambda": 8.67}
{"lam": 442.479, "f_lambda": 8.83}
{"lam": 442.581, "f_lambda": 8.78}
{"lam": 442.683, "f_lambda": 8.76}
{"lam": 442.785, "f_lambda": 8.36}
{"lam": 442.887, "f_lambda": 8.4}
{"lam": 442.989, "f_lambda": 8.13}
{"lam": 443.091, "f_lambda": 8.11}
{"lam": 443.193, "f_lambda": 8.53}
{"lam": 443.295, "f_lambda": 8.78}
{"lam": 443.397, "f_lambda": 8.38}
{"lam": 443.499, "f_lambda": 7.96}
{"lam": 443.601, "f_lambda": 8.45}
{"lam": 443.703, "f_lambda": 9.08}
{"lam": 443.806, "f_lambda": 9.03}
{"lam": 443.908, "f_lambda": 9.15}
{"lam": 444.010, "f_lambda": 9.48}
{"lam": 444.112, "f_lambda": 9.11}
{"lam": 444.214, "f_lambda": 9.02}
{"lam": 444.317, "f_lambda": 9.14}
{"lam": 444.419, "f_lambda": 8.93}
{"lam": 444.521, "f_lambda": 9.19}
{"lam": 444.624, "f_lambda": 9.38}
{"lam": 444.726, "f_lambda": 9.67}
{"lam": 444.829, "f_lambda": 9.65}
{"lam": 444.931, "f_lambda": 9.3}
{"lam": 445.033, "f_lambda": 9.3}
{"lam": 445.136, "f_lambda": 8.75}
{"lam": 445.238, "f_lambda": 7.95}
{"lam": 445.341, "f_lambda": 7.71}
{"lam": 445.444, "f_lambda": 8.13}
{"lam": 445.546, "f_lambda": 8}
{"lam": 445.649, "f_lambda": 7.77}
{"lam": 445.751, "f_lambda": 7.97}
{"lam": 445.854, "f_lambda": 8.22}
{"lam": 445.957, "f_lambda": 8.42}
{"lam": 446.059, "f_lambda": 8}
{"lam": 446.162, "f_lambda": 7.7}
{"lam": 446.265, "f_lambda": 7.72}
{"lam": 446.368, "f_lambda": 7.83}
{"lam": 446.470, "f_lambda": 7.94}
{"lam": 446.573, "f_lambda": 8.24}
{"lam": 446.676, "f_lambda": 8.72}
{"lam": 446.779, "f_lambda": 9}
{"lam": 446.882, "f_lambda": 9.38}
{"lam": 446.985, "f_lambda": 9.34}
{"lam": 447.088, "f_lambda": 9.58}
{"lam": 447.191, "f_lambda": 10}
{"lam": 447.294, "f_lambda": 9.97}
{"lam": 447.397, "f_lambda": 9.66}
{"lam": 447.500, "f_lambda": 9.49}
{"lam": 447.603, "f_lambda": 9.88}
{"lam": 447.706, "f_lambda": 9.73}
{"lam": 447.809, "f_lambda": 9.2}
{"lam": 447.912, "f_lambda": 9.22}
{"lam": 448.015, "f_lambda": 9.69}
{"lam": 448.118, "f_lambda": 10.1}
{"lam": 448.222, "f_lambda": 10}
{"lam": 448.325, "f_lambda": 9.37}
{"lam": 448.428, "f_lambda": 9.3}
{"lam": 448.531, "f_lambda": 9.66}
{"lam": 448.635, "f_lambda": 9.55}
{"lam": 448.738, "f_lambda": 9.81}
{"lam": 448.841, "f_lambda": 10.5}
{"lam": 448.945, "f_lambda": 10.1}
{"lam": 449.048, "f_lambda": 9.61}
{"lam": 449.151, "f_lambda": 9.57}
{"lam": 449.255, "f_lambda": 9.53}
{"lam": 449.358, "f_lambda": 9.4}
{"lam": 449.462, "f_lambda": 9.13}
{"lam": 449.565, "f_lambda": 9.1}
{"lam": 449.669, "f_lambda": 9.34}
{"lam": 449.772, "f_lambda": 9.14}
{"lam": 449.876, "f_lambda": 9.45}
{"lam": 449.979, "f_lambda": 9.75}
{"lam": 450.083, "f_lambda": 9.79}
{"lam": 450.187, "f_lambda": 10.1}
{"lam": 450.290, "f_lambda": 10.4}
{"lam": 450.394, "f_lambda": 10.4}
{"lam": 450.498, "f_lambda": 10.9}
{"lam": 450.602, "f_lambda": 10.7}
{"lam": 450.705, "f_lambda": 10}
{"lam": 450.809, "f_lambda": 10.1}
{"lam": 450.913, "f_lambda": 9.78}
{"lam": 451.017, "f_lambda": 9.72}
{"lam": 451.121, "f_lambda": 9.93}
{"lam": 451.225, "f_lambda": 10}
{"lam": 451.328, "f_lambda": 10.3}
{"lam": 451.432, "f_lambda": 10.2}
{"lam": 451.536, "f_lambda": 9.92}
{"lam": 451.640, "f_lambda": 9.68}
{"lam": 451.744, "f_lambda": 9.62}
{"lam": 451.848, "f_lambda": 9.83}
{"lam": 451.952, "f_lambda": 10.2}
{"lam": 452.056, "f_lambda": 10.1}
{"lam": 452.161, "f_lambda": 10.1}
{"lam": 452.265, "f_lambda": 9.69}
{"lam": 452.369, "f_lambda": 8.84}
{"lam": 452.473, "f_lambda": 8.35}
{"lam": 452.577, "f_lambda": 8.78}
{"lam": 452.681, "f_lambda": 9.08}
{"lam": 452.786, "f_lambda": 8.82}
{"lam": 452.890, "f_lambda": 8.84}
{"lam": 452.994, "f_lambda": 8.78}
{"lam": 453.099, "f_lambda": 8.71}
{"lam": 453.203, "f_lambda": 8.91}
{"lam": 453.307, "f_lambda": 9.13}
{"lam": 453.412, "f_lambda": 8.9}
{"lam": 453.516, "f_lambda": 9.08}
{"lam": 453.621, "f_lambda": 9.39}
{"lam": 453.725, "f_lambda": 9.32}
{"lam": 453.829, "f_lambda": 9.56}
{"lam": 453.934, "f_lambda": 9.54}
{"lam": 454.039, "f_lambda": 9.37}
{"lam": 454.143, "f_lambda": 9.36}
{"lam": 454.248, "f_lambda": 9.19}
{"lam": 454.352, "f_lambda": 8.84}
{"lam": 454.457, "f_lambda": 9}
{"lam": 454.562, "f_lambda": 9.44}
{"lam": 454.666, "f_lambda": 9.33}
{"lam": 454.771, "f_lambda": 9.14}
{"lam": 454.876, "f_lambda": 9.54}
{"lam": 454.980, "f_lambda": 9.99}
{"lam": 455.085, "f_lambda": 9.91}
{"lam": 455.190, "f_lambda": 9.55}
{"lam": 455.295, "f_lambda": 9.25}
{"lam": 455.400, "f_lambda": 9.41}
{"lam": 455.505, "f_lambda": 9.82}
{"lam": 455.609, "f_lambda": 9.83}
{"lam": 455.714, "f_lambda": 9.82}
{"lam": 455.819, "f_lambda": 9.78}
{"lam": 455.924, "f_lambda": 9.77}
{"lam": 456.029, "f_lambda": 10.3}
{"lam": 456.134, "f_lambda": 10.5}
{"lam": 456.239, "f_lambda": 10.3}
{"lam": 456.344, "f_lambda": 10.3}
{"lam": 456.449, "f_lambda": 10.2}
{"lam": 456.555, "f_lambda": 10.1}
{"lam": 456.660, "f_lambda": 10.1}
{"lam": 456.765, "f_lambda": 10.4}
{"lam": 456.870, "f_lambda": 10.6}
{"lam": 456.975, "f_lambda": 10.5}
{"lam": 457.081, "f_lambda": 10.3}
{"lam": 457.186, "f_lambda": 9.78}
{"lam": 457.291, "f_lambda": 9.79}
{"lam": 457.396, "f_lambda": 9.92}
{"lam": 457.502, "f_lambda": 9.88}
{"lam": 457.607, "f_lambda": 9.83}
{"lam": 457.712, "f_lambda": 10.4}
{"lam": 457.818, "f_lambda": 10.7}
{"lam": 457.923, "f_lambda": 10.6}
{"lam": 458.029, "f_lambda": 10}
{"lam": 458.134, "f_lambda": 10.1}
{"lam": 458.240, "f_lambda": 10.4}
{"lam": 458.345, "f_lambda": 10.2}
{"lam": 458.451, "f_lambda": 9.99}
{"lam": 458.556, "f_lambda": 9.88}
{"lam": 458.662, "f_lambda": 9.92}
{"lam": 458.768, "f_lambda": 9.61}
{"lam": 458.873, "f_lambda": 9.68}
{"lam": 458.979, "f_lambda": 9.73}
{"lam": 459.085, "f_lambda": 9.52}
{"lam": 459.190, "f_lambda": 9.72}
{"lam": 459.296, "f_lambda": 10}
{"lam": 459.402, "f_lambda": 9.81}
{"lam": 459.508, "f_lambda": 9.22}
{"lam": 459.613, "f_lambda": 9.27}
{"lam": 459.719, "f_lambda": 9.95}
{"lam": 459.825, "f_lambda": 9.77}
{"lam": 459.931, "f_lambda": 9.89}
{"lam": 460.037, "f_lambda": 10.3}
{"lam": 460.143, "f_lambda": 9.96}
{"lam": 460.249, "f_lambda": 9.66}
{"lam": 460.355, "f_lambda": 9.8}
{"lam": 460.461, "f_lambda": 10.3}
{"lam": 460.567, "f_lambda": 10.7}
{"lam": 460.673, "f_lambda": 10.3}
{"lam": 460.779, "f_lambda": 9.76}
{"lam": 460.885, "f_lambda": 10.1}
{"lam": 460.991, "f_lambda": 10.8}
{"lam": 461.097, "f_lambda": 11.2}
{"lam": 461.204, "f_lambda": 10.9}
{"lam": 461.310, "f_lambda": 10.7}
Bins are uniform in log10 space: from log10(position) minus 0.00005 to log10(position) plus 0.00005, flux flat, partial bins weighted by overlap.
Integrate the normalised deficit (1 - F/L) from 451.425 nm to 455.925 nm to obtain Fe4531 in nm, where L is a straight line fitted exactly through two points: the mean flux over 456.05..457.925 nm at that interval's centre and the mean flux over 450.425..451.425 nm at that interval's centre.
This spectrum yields 0.355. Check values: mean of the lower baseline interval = 10.2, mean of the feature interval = 9.39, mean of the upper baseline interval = 10.2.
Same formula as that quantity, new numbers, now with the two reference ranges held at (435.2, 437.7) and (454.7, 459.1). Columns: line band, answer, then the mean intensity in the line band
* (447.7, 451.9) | -0.19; 9.8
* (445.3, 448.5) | 0.09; 8.89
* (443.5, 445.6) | 0.01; 8.9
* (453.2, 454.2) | 0.05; 9.27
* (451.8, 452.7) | 0.01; 9.45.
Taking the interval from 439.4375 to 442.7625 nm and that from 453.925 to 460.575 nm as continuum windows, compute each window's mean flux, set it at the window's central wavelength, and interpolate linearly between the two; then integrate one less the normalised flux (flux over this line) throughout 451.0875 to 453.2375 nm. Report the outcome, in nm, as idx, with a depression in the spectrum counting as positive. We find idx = -0.017 nm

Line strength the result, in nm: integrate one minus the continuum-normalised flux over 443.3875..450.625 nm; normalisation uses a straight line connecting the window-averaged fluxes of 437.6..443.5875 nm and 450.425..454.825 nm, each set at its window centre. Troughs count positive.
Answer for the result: -0.29 nm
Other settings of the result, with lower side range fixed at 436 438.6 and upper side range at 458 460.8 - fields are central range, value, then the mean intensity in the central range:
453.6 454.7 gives 0.01 nm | 9.31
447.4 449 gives -0.15 nm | 9.71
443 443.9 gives -0.01 nm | 8.55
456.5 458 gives -0.08 nm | 10.2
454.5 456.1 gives -0.02 nm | 9.67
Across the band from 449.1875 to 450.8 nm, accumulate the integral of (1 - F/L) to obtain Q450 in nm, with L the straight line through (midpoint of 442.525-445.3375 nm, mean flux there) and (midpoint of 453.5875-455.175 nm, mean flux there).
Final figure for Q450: -0.12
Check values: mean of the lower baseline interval 8.82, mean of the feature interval 9.81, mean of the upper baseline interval 9.4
